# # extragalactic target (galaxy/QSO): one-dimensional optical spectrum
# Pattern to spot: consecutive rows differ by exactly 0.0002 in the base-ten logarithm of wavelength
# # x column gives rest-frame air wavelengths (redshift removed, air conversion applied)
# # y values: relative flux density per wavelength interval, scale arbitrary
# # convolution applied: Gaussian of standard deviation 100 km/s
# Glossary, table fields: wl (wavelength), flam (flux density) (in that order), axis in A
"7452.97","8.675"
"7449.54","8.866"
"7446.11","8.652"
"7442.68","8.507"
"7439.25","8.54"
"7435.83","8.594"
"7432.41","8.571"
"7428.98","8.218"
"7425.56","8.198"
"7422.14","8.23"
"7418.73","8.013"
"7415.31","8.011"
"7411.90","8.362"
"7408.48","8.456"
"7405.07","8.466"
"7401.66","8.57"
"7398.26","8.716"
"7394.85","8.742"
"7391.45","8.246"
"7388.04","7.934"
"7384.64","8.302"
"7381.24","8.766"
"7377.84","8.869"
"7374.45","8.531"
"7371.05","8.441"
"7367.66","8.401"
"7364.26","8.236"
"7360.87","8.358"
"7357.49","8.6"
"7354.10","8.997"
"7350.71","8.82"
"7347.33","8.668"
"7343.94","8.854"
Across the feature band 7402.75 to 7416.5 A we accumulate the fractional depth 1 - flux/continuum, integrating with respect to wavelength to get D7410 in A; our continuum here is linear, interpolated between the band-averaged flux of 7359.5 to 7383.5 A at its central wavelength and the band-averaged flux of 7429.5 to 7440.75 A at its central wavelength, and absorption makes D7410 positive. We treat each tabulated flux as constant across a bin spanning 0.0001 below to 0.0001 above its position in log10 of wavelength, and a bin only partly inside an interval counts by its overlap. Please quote 0.3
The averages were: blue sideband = 8.51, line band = 8.34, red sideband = 8.53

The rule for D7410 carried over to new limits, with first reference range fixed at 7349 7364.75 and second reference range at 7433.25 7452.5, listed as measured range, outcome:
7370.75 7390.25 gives 0.4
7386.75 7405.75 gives 0.4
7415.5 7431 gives 0.9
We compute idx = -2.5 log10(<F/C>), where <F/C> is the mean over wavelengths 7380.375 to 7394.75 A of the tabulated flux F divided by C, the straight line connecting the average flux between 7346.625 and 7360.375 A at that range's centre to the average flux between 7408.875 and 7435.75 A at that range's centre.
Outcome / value 0.022 mag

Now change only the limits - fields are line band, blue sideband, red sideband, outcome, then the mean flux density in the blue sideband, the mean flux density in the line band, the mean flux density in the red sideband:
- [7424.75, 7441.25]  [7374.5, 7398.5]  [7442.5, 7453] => 0.03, 8.5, 8.44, 8.7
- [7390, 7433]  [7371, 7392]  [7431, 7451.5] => 0.02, 8.45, 8.36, 8.63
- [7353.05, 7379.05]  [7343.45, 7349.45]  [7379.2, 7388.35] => 0.00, 8.74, 8.54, 8.41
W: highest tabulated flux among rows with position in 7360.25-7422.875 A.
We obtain 8.869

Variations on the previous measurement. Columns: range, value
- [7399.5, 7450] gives 8.866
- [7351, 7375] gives 8.997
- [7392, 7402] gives 8.742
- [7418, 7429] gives 8.23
